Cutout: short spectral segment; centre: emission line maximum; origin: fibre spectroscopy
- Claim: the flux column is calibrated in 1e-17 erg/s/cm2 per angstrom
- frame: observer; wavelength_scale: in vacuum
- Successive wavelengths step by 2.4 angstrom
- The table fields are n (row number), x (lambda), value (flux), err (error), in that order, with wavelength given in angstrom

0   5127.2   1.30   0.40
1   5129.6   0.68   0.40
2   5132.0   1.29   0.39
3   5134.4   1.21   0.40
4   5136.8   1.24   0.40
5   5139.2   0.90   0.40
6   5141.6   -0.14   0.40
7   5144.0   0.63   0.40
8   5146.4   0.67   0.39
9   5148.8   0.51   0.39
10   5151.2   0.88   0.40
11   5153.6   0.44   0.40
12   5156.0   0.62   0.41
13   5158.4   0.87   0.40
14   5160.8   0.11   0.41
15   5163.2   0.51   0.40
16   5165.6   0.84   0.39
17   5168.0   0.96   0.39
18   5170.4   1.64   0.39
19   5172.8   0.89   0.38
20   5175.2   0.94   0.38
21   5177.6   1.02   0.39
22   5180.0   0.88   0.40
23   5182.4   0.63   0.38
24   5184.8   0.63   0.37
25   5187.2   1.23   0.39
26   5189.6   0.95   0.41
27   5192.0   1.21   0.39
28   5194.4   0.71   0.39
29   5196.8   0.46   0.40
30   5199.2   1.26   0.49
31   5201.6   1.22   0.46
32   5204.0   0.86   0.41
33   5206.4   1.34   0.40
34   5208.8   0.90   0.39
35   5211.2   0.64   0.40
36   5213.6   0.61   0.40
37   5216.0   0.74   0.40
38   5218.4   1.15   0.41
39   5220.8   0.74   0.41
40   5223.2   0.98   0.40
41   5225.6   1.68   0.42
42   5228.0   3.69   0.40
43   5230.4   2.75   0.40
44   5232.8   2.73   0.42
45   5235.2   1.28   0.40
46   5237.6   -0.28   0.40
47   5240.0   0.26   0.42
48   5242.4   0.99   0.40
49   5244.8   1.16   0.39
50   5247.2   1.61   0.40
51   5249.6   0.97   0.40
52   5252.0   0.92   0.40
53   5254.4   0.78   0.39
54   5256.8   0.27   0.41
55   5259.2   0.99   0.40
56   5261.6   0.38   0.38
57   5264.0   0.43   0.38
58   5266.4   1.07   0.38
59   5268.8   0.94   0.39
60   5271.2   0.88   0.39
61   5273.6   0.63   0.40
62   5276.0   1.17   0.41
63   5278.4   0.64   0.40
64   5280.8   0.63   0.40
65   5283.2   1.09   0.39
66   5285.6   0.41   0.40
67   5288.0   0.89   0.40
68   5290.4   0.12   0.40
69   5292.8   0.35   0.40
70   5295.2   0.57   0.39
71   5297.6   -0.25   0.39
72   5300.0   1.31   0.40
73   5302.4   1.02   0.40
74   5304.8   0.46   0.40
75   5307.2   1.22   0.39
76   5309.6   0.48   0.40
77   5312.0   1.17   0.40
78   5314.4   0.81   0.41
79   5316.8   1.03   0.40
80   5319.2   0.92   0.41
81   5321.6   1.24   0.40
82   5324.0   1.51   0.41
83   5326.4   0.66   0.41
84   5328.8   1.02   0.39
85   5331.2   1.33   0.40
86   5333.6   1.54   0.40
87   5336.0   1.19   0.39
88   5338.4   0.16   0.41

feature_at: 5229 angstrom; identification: [O II] 3727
